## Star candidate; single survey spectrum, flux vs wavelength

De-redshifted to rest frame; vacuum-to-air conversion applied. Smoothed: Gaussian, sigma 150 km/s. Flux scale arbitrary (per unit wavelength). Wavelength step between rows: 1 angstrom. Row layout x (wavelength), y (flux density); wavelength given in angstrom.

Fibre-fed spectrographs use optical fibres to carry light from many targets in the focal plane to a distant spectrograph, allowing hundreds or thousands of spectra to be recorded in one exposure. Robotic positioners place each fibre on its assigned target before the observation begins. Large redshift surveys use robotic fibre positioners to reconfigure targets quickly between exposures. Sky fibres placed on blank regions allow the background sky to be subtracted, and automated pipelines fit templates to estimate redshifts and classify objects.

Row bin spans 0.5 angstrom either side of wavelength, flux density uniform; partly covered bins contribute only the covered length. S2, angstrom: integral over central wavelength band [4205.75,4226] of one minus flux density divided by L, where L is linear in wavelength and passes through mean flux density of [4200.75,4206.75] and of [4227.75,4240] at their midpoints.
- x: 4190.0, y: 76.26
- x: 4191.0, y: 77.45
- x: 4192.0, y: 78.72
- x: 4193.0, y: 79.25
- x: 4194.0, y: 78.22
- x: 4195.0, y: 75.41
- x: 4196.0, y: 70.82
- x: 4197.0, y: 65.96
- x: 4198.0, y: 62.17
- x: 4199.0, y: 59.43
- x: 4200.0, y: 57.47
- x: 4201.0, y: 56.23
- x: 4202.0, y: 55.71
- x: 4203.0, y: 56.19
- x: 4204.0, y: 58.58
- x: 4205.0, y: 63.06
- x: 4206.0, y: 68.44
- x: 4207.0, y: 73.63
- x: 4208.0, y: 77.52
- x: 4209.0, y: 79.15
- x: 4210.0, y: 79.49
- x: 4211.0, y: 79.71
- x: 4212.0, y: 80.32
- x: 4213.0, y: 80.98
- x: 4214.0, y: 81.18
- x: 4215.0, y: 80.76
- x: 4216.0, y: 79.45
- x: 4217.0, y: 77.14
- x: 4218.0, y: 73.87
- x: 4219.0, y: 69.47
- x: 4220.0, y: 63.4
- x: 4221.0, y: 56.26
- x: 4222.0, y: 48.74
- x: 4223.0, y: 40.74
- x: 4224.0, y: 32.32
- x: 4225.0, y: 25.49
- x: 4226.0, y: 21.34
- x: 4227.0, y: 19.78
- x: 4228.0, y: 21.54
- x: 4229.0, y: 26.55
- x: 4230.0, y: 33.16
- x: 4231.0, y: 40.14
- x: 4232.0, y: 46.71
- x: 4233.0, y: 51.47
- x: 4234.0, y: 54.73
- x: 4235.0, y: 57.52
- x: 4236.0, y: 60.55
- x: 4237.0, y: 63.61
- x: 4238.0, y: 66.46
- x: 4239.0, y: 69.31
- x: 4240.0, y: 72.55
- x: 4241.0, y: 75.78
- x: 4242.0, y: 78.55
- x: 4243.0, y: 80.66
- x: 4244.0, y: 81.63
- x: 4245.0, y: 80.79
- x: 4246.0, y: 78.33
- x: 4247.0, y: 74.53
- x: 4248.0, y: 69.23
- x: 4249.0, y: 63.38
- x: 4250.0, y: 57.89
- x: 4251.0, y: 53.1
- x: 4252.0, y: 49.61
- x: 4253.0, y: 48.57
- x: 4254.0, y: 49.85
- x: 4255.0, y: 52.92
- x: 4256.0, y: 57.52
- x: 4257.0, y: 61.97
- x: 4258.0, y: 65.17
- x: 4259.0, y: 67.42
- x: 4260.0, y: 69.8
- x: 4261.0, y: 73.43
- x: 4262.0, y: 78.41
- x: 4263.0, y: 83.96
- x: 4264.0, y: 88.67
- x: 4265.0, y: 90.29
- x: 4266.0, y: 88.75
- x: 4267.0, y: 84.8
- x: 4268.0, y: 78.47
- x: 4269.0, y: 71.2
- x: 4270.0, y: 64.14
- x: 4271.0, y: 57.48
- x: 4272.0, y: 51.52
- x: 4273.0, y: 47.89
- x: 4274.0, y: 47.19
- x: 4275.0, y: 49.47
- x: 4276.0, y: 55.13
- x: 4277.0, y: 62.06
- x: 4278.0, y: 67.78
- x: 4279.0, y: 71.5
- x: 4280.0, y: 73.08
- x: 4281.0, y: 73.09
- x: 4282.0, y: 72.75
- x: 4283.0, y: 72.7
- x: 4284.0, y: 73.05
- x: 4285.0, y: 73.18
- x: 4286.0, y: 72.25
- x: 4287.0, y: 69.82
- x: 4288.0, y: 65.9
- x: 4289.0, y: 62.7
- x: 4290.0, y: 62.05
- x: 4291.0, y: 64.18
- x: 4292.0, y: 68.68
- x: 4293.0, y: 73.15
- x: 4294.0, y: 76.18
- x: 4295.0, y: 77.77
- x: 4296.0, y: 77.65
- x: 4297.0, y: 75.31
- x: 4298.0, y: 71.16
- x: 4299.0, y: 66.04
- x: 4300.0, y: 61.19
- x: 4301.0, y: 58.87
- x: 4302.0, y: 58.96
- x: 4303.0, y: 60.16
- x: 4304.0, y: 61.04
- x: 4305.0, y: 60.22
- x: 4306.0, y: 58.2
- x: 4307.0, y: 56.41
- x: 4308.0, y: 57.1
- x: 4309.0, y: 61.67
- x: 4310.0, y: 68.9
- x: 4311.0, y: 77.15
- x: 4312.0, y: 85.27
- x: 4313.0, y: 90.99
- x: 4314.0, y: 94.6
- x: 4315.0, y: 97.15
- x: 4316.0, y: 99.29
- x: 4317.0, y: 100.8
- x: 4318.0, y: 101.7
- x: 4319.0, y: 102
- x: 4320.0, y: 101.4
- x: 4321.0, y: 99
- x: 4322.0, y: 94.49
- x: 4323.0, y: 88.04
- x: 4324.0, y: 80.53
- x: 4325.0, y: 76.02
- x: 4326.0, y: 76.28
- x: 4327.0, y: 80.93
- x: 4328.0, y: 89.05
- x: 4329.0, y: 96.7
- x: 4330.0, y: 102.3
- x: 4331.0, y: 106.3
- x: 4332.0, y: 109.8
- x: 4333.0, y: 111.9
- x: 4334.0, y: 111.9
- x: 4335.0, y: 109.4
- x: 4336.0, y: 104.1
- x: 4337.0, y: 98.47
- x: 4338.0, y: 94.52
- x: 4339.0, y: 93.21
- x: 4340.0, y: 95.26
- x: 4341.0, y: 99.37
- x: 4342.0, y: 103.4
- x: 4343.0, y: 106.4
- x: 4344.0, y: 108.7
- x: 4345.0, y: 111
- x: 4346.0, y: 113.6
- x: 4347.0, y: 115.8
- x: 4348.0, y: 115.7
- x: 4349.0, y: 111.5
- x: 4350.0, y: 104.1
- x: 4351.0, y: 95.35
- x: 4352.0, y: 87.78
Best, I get -3.3 angstrom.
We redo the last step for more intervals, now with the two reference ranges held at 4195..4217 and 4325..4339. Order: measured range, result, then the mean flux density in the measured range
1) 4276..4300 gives 5.01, 70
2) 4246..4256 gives 2.67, 58.7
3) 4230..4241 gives 2.70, 58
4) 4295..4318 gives 4.81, 73.4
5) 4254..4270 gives 1.86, 73.1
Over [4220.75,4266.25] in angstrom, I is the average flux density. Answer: 59.2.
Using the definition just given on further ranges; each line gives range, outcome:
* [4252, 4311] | 66.6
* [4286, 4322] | 75.2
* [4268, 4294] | 65.4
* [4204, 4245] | 61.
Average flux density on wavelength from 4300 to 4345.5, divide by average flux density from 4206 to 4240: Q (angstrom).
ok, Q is 1.52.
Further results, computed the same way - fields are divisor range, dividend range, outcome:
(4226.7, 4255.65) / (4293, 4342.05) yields 1.46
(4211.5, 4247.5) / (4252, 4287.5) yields 1.13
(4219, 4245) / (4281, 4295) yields 1.34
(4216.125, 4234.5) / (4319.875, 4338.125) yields 2.13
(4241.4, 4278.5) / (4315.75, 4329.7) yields 1.37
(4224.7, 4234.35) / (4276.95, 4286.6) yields 2.11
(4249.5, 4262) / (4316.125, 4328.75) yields 1.53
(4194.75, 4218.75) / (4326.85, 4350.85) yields 1.48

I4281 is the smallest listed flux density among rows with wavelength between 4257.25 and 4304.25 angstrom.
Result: 47.19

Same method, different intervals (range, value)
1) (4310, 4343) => 68.9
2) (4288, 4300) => 61.19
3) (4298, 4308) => 56.41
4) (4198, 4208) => 55.71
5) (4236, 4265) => 48.57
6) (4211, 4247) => 19.78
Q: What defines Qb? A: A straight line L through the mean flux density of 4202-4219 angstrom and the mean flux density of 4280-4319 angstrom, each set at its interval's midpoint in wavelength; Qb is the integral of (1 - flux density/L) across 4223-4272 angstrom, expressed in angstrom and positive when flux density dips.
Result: 8.3 angstrom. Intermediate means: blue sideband 73.7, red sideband 72.9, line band 60.9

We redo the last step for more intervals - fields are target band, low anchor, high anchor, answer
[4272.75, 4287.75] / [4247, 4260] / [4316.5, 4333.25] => 1.45 angstrom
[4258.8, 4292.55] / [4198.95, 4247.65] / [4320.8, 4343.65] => 3.88 angstrom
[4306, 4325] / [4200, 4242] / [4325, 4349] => 1.78 angstrom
